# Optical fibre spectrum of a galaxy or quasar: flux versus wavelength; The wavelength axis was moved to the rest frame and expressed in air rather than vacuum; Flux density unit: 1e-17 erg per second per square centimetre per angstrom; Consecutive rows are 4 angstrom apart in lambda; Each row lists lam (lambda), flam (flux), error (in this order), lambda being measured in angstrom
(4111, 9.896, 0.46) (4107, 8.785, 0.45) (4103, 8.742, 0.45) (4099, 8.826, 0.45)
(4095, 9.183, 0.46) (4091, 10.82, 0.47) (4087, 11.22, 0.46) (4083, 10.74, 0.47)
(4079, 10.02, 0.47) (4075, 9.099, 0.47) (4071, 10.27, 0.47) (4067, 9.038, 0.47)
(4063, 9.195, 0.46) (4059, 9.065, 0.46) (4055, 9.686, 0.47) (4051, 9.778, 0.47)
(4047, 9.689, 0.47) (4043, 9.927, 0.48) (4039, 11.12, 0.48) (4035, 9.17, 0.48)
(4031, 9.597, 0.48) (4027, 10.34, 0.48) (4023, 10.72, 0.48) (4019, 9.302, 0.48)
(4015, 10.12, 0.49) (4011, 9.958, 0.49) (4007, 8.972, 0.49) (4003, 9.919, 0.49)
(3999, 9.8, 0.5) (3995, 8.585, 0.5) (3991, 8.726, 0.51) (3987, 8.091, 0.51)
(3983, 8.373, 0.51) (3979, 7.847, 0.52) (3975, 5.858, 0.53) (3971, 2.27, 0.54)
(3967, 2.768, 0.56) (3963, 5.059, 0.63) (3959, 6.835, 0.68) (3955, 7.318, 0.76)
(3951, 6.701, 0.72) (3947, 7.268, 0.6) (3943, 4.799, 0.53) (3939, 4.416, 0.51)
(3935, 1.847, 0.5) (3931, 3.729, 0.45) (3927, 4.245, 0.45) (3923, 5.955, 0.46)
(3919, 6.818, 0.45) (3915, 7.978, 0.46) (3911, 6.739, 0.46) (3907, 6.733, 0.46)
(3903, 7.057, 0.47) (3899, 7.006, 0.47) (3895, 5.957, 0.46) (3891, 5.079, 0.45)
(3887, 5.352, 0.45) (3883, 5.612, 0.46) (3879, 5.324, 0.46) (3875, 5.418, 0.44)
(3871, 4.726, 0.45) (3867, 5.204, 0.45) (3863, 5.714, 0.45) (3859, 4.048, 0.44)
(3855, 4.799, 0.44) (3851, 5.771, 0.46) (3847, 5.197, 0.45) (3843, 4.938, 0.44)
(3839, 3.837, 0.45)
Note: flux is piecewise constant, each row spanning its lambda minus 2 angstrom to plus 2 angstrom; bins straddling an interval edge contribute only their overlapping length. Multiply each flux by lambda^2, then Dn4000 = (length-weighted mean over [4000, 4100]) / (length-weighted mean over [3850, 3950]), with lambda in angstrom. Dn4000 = 1.92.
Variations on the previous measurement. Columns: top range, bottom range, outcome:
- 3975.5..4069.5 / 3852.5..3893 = 1.97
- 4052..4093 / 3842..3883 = 2.14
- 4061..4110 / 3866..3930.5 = 1.80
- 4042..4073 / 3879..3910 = 1.71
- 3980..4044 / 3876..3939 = 1.78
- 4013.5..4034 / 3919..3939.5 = 2.44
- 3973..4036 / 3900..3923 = 1.37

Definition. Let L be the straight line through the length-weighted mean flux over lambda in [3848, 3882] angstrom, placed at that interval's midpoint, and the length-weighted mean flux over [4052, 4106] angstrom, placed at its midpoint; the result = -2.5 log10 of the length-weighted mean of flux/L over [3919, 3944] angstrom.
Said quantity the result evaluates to 0.439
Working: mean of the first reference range 5.14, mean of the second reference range 9.67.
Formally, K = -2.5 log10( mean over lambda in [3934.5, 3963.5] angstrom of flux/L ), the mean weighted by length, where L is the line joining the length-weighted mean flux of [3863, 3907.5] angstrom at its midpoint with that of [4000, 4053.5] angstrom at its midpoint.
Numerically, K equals 0.31 mag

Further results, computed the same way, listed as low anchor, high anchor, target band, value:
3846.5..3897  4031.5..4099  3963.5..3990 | 0.30 mag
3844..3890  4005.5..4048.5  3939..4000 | 0.25 mag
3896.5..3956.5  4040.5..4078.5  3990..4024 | -0.18 mag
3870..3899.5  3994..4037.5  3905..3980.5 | 0.30 mag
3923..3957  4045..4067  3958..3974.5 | 0.39 mag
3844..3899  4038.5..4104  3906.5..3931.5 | 0.04 mag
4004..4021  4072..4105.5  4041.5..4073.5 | 0.02 mag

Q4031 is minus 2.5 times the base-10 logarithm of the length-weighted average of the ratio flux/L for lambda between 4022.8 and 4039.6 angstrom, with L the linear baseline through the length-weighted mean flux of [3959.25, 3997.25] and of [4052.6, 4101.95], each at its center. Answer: -0.22 mag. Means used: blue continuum 6.44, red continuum 9.74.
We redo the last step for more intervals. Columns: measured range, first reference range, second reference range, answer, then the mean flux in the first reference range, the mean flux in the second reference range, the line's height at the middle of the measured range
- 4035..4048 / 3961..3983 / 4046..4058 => -0.12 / 5.09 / 9.67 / 9.06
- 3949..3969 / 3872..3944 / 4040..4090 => 0.20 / 5.56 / 9.86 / 6.95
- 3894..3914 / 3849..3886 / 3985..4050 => -0.09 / 5.18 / 9.63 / 6.27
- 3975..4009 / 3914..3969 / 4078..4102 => -0.23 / 5.36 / 10.1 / 6.97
